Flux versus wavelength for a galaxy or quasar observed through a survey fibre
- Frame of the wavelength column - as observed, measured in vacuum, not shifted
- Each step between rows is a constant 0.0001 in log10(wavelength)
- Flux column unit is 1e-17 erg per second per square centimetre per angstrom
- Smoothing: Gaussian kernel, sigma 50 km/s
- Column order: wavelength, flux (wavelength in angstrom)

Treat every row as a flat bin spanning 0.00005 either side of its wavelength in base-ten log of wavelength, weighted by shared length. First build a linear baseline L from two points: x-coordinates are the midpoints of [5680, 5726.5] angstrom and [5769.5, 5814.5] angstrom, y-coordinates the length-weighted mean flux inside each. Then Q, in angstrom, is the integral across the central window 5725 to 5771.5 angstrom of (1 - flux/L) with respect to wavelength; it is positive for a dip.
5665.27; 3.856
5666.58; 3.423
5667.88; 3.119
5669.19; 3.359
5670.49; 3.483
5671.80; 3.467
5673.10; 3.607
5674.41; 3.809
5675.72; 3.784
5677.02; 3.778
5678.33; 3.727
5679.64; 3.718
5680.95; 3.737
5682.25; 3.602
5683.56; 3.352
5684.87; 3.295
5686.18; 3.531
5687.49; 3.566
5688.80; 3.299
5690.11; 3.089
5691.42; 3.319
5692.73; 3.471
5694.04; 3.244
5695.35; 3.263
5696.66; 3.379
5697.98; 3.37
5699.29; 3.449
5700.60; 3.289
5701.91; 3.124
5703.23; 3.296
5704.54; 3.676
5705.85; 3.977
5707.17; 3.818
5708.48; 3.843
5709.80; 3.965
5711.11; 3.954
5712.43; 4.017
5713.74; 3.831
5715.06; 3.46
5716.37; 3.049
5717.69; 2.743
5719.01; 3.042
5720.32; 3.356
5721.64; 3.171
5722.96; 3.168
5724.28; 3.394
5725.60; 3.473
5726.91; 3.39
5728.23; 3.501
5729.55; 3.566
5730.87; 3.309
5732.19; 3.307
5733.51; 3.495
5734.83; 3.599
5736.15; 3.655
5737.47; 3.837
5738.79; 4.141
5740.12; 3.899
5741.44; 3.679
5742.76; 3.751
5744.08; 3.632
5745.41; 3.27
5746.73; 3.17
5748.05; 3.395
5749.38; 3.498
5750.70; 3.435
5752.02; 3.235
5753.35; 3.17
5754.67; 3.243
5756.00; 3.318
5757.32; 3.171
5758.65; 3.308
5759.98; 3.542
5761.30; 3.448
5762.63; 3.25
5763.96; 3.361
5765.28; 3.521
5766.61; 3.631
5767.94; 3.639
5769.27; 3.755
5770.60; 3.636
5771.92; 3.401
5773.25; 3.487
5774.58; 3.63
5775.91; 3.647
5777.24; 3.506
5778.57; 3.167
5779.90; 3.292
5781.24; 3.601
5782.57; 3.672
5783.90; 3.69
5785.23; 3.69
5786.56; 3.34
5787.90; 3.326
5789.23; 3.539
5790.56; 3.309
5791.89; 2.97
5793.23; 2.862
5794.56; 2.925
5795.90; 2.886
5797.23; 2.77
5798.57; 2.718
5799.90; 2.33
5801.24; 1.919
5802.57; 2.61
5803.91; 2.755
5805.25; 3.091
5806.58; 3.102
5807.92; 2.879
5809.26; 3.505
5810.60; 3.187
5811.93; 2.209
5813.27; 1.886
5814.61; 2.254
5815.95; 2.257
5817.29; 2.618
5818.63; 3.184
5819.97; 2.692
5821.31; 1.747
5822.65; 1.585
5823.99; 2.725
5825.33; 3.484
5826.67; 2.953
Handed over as -3.12 angstrom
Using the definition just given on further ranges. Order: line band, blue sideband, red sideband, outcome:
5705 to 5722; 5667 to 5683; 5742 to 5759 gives -0.4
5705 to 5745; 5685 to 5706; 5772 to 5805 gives -3.1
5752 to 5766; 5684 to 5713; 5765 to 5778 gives 0.9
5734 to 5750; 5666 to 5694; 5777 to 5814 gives -1.9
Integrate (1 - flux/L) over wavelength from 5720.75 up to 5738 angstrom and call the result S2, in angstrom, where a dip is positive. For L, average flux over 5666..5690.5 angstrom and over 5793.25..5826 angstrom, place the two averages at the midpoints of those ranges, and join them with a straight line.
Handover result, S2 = -1.5 angstrom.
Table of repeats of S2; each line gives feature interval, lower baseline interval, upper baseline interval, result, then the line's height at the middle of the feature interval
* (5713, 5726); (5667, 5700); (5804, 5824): -0.16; 3.23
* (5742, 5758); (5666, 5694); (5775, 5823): -1.02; 3.16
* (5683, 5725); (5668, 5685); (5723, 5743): 1.81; 3.59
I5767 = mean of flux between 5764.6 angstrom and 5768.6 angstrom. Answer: 3.6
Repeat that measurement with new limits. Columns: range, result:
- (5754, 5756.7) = 3.29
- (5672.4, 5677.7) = 3.74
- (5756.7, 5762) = 3.37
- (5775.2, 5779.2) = 3.44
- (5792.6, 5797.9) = 2.86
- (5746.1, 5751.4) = 3.38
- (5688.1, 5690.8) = 3.2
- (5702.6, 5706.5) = 3.66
